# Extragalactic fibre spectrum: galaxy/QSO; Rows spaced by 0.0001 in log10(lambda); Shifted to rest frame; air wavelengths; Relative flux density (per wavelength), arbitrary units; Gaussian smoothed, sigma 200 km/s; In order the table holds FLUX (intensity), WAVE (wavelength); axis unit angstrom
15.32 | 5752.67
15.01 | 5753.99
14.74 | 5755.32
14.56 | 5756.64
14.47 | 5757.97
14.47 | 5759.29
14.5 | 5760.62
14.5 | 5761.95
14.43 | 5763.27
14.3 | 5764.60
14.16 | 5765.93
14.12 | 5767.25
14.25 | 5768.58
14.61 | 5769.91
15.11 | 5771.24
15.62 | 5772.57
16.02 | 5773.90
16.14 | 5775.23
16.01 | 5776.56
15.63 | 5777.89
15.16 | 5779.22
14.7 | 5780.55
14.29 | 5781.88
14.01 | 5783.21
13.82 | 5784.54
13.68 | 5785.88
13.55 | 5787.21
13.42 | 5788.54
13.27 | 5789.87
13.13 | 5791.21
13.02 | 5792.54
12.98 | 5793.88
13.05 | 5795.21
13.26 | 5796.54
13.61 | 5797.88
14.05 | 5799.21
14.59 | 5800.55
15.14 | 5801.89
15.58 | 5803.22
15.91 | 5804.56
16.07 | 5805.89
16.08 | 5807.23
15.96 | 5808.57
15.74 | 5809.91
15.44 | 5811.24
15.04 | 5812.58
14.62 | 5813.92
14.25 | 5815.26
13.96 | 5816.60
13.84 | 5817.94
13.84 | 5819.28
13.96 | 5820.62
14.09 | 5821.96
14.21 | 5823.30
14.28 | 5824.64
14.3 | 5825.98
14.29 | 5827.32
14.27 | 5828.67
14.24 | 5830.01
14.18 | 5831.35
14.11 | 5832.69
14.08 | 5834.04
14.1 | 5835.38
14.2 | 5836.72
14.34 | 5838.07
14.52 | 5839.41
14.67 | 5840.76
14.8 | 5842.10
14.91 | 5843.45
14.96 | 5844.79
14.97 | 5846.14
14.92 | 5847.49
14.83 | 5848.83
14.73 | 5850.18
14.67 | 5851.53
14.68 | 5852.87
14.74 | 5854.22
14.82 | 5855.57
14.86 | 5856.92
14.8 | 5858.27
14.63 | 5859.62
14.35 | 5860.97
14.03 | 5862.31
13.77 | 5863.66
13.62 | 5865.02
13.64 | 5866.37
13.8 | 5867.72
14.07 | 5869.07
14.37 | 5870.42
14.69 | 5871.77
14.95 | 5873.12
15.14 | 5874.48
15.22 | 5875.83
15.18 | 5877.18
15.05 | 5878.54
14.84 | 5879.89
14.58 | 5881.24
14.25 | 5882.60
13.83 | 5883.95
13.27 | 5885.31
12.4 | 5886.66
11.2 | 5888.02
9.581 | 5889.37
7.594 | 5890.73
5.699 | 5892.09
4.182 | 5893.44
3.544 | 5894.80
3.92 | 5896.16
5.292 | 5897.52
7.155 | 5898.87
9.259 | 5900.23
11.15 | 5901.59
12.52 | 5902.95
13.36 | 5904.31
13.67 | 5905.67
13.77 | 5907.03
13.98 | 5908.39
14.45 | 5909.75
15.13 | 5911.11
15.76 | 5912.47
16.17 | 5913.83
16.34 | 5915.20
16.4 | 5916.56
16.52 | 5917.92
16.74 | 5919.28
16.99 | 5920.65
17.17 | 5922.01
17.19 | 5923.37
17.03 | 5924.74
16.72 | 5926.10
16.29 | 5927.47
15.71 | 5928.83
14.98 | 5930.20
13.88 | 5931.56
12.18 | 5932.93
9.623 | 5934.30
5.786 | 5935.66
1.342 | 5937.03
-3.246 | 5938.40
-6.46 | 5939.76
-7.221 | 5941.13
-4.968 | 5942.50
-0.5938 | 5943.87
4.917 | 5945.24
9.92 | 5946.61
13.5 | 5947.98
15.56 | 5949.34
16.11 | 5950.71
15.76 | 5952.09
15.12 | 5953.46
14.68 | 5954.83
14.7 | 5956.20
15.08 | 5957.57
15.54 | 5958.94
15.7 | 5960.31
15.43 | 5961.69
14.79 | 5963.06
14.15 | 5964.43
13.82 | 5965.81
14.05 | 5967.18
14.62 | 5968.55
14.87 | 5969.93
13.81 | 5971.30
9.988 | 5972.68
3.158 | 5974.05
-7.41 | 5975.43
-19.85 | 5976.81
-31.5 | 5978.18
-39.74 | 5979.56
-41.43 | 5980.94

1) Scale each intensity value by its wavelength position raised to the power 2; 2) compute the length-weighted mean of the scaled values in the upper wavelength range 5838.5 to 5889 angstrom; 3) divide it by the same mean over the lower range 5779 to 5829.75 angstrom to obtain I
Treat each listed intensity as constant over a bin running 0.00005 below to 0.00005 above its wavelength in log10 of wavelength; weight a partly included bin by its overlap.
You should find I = 1.0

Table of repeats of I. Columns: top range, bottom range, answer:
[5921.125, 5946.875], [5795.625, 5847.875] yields 0.56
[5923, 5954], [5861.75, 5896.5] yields 0.75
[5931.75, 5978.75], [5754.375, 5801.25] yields 0.54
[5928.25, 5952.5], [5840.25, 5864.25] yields 0.48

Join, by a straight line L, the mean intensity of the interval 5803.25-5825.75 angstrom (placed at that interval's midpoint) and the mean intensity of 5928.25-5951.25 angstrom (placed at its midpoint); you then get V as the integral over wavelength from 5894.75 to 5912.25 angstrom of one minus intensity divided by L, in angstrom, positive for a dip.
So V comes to -4.4 angstrom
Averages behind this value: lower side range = 14.8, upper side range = 6.43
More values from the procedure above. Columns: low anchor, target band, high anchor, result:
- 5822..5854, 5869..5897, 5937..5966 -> 1.9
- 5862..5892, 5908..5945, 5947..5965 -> 9.1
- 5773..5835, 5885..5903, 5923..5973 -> 6.2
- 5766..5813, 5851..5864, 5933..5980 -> -4.1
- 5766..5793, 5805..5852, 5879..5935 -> -2.7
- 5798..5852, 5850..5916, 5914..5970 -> 2.6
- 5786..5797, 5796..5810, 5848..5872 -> -1.7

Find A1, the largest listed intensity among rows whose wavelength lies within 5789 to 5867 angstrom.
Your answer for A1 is 16.08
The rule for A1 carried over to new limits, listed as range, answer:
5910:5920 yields 16.74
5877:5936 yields 17.19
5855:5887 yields 15.22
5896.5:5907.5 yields 13.77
